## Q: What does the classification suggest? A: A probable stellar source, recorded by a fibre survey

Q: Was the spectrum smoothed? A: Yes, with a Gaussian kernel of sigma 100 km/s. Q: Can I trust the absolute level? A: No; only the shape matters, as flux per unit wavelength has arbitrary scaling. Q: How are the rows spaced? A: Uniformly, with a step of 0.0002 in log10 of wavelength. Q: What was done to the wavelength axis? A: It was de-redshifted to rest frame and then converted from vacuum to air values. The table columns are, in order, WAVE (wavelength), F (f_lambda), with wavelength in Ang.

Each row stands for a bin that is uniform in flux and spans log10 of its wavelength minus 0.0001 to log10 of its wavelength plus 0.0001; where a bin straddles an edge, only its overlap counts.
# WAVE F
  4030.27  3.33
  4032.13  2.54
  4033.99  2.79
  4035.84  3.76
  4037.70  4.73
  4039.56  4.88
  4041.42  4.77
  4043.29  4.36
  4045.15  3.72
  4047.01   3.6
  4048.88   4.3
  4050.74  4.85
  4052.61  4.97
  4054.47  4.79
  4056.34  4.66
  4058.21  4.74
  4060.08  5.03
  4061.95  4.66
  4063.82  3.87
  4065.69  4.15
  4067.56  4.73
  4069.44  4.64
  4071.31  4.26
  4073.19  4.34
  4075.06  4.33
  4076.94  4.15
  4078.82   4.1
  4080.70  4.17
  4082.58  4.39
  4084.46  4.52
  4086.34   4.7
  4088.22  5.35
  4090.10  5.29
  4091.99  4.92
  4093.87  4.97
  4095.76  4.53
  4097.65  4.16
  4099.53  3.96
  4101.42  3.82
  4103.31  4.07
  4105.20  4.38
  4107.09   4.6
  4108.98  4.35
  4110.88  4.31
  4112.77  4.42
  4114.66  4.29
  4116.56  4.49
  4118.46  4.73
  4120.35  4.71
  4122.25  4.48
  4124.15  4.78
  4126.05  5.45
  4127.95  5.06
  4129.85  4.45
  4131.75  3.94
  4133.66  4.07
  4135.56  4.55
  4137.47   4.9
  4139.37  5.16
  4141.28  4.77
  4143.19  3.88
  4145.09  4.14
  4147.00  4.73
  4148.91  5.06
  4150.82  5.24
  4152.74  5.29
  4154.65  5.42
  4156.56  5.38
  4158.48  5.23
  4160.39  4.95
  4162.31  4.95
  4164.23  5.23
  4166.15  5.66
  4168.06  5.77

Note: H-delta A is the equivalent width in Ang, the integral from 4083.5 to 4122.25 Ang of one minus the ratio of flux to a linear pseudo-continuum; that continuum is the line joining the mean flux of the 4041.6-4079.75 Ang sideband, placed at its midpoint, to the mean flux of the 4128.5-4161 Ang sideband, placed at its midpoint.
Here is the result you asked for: 0.6 Ang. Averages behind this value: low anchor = 4.42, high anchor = 4.78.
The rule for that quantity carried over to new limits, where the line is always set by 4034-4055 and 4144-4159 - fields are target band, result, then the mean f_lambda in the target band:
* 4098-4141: 3.0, 4.5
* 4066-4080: 0.6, 4.35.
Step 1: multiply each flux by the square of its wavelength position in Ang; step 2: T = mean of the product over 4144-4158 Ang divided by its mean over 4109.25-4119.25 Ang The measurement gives 1.16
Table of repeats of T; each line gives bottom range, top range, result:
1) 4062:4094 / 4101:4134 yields 1.01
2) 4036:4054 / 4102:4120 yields 1.02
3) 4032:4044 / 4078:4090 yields 1.16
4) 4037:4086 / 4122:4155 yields 1.10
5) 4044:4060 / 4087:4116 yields 1.03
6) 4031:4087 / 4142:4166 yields 1.21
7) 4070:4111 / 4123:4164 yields 1.12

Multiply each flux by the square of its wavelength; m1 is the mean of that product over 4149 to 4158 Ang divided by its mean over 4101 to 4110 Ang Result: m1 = 1.3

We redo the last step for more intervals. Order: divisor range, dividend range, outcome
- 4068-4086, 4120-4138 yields 1.09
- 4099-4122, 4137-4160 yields 1.15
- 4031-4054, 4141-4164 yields 1.27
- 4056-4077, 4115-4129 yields 1.10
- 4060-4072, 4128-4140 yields 1.06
